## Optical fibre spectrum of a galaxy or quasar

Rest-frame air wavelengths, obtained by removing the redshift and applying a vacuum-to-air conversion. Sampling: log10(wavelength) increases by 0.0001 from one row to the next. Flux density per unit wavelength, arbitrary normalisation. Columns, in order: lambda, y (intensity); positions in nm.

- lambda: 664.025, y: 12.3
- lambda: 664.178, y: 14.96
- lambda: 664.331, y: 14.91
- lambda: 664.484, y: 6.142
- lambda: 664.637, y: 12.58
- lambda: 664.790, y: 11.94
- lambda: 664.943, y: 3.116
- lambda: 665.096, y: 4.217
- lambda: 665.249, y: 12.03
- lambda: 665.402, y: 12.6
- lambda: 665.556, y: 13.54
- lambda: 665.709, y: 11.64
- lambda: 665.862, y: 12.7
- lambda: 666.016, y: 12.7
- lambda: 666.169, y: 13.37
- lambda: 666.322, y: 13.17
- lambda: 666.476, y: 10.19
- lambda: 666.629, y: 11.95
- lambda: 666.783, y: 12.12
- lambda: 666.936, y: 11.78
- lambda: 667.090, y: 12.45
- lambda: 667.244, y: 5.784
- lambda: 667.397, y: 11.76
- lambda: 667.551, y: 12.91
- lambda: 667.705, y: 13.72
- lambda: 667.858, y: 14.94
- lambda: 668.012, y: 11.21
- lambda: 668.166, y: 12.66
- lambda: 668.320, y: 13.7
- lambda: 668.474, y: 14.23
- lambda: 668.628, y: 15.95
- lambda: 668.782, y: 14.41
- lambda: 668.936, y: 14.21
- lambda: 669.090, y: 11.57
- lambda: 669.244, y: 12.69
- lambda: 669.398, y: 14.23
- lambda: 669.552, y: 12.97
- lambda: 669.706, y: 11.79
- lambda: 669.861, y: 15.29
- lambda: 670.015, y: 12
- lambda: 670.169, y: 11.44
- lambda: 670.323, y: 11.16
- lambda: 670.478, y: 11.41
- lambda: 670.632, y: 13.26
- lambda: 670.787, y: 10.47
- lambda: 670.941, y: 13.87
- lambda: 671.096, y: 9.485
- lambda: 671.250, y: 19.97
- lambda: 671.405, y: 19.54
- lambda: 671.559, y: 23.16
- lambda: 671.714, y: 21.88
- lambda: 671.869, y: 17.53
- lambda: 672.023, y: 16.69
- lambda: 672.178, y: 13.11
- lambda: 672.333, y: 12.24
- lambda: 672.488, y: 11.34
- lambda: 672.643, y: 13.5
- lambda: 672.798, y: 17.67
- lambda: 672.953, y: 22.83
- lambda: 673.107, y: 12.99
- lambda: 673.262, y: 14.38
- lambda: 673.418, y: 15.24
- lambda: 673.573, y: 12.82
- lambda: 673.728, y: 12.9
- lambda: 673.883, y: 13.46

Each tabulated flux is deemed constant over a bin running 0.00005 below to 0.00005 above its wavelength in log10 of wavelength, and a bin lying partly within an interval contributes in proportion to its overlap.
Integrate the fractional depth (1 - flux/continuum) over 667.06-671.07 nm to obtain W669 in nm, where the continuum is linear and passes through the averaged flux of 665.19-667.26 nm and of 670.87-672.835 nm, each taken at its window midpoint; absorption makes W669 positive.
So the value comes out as 0.40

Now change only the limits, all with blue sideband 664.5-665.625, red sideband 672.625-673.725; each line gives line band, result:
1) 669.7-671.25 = 0.14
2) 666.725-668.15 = -0.05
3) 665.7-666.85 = -0.18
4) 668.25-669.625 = -0.14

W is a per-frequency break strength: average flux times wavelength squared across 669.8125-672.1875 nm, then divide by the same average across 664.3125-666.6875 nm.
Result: 1.40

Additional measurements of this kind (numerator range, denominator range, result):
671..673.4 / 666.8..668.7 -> 1.32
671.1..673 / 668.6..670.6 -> 1.33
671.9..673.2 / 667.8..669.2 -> 1.13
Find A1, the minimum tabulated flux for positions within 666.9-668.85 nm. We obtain 5.784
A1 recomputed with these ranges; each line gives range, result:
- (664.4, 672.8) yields 3.116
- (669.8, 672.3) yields 9.485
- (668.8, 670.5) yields 11.16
